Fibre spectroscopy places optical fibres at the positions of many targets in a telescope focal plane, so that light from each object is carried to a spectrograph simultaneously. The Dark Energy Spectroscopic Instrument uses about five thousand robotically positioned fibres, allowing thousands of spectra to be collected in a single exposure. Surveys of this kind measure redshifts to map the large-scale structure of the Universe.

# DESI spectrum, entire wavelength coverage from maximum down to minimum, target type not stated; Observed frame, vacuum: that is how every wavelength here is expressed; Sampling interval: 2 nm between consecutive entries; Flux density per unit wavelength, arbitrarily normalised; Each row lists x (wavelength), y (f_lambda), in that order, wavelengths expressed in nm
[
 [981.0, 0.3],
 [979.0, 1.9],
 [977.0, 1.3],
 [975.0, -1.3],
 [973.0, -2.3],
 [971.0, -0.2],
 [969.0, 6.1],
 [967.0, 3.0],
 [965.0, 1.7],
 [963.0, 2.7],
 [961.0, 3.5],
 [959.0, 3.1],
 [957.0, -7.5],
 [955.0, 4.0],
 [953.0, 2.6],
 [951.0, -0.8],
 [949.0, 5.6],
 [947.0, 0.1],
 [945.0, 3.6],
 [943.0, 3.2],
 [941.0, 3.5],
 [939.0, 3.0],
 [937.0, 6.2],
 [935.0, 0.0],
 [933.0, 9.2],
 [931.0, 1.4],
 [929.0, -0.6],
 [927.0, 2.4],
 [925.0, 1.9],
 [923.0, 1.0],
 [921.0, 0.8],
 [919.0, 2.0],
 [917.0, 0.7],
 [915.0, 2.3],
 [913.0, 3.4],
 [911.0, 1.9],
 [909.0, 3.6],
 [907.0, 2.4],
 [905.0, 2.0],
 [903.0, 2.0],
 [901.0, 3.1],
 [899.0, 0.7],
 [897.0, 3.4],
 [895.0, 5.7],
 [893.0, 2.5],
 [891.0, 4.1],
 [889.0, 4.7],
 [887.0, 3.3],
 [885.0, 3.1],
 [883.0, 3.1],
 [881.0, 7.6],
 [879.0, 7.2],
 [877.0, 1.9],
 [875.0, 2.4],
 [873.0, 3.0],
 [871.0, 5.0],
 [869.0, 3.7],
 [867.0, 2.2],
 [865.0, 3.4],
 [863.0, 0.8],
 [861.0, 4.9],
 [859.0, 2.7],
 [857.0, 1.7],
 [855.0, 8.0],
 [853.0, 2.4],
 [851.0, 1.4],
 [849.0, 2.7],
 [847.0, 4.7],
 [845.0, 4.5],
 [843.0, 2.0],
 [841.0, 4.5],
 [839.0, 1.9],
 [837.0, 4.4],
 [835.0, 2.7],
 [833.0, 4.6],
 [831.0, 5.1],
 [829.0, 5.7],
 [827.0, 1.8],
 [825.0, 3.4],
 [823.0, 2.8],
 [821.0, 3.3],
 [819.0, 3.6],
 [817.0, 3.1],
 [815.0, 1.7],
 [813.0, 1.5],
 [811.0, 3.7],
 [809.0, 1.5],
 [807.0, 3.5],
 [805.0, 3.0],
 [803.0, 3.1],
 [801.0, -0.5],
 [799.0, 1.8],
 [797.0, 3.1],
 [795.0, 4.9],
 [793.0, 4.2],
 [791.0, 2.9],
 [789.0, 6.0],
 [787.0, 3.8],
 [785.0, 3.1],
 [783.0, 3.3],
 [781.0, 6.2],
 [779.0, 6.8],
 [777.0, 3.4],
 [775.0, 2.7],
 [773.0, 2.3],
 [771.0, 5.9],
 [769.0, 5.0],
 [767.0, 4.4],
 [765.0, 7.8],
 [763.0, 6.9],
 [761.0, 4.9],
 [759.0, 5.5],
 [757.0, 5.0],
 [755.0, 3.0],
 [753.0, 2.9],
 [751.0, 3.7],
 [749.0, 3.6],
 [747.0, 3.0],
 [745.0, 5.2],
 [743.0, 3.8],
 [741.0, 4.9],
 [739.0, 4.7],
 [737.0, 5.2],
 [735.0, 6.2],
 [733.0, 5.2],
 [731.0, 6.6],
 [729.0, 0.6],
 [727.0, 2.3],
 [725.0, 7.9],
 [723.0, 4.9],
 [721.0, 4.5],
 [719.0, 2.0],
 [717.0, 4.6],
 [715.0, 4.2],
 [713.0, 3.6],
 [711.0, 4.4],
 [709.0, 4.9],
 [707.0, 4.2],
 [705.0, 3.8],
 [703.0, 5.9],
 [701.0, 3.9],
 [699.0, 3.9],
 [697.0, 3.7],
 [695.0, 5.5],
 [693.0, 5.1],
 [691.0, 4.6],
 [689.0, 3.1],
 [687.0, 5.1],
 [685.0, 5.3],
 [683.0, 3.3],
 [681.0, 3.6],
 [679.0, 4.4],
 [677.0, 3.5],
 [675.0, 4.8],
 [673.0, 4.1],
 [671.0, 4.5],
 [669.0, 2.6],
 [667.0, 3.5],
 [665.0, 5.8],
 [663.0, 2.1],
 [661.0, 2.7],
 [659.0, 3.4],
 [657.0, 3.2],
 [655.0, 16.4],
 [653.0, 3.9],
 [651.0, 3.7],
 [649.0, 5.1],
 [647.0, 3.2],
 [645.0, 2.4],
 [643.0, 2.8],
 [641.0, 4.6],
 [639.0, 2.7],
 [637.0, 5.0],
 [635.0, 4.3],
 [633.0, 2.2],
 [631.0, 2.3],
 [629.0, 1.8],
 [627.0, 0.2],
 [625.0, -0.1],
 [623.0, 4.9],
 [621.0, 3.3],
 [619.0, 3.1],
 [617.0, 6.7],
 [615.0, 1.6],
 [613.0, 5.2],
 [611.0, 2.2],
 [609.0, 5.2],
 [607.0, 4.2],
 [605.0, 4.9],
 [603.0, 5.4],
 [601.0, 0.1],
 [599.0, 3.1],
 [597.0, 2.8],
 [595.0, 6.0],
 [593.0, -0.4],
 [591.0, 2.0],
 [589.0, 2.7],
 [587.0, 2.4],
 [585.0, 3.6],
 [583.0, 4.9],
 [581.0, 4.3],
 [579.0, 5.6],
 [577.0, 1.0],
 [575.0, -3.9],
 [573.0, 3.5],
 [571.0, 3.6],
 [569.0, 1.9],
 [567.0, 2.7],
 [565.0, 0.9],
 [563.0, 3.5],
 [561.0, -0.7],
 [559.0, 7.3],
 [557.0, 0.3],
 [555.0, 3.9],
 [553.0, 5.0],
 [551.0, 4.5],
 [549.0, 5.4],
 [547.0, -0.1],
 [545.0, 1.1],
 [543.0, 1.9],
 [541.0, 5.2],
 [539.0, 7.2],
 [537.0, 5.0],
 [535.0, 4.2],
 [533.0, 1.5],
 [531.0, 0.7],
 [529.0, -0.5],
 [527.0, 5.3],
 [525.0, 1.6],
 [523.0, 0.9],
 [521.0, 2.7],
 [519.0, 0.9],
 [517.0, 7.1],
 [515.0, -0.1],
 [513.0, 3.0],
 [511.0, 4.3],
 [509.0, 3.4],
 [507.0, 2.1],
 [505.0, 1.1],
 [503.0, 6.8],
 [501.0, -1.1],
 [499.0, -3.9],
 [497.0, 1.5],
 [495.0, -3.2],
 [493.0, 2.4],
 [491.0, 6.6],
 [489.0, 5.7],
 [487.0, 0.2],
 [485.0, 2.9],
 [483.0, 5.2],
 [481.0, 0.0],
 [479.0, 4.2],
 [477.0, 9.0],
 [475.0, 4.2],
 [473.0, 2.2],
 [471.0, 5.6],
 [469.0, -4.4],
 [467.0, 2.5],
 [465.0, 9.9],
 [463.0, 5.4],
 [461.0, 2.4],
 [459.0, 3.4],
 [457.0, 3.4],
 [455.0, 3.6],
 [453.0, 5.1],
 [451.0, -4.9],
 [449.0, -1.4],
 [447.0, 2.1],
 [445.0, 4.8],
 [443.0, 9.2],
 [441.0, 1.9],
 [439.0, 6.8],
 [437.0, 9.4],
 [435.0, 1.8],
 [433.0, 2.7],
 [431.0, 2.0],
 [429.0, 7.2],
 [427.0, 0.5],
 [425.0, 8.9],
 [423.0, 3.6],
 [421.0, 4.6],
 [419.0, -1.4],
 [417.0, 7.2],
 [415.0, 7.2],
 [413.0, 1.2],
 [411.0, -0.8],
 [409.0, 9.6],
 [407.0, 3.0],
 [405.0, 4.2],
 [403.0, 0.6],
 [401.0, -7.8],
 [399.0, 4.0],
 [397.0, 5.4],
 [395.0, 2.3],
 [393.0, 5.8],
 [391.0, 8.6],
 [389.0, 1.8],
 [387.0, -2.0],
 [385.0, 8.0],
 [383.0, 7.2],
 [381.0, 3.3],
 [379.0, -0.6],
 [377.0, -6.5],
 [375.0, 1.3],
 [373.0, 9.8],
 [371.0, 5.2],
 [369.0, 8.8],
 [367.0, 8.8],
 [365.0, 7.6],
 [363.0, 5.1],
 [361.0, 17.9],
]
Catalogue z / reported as 0.76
